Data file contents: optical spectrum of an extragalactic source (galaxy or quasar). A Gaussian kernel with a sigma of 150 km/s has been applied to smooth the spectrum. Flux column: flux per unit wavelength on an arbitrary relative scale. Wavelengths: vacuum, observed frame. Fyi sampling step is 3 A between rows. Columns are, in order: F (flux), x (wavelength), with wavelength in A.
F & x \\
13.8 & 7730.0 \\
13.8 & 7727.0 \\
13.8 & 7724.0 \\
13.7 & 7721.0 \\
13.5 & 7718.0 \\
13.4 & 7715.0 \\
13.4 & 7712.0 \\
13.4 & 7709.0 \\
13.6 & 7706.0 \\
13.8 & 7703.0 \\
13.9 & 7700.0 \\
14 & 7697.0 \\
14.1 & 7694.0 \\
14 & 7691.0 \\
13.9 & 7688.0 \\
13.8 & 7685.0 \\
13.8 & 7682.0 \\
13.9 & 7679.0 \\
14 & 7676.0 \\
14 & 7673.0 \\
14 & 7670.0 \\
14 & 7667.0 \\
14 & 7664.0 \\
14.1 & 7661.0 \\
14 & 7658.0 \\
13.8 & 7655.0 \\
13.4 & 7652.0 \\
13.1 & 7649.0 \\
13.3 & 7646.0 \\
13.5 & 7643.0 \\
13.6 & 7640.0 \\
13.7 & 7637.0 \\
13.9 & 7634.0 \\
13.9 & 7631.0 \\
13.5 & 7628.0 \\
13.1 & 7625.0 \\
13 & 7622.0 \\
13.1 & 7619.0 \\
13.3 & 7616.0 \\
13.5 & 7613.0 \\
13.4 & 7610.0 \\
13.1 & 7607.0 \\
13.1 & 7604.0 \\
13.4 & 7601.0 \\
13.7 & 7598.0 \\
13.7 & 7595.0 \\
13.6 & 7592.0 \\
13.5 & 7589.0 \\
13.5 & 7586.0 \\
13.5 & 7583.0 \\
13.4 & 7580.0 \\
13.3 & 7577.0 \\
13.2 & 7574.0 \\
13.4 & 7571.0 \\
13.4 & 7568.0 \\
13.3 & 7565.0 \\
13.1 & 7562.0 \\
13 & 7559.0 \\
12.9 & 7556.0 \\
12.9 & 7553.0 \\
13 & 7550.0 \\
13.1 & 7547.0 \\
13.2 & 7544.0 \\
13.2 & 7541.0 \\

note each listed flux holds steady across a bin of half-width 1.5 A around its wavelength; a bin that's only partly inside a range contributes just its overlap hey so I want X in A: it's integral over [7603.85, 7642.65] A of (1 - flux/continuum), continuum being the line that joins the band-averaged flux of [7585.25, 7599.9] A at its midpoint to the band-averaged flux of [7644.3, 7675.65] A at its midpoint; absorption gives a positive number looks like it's 0.8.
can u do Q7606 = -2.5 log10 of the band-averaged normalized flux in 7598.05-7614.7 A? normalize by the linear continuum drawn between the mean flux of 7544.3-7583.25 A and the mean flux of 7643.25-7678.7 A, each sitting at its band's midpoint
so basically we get 0.01 mag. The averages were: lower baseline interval 13.2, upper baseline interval 13.8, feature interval 13.3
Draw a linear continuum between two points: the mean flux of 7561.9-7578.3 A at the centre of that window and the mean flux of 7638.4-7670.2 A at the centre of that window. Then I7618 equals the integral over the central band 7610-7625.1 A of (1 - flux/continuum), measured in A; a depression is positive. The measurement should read 0.3 A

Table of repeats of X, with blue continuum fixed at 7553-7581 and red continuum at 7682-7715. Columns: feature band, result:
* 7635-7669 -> -0.30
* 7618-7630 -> 0.22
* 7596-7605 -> -0.06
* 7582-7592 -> -0.17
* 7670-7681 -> -0.23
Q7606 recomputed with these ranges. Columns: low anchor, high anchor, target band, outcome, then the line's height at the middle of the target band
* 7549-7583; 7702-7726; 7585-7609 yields -0.01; 13.3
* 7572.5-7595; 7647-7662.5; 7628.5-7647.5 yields 0.00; 13.6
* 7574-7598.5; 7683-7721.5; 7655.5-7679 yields -0.03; 13.7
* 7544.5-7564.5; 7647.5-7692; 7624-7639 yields 0.00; 13.6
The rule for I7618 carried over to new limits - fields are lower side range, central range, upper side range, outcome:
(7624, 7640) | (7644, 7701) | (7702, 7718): -1.2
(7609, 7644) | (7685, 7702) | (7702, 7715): -0.6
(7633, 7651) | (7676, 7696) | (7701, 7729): -0.5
